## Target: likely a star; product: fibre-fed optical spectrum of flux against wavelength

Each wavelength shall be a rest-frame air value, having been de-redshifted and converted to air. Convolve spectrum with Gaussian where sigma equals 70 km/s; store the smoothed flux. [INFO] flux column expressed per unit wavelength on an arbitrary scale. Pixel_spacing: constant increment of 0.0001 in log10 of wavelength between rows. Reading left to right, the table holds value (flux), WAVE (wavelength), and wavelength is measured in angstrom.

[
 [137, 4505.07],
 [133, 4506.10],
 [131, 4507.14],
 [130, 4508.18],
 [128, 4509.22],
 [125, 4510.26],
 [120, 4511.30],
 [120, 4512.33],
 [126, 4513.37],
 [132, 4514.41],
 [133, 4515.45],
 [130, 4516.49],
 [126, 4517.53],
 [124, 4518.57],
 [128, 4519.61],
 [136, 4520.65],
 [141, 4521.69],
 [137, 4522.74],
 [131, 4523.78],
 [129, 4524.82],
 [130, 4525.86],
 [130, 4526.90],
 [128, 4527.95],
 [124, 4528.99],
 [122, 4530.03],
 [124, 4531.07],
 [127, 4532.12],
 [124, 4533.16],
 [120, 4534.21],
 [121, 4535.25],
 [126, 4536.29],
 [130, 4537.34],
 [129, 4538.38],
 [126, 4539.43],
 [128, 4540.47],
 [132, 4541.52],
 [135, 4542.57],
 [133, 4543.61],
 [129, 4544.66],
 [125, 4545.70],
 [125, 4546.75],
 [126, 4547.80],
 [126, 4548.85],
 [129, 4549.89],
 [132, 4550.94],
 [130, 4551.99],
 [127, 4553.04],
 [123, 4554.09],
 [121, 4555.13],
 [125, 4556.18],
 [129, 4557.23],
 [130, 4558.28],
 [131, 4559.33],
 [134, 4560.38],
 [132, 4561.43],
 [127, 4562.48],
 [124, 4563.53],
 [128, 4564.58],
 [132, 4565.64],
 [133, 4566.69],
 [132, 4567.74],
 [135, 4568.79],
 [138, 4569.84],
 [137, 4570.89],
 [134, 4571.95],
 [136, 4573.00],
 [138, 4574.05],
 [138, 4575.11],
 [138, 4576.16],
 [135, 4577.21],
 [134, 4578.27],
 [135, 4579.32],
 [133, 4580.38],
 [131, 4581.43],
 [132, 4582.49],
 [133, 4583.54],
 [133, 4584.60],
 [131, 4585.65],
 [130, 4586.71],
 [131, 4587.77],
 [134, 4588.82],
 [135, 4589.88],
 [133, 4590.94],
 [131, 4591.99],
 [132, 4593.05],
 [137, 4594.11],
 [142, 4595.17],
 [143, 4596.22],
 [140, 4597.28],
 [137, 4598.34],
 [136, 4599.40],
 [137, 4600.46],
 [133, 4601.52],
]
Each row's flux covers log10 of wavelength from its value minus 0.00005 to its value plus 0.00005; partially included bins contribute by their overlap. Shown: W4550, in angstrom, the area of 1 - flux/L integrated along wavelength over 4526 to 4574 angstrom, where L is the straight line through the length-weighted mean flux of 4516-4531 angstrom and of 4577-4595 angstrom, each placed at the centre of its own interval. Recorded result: 0.8 angstrom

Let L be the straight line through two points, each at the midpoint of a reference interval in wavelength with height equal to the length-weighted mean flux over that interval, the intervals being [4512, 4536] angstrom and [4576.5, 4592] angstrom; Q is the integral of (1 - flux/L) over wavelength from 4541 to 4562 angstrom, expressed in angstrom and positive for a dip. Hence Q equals 0.25 angstrom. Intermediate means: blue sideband 128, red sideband 133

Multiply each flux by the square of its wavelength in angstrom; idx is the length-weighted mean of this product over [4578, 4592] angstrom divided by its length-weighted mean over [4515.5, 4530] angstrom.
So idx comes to 1.05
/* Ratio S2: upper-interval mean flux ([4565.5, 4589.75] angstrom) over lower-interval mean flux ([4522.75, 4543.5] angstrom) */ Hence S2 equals 1.05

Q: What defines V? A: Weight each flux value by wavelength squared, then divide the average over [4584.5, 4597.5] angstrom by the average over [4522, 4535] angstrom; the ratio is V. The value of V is 1.09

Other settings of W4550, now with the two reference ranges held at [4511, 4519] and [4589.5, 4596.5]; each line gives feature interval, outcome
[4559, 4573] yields 0.1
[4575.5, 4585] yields 0.0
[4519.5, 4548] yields 0.1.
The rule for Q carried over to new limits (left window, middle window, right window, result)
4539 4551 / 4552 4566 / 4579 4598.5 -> 0.3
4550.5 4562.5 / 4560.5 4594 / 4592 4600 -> 0.0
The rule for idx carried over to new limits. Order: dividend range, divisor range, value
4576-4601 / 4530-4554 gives 1.08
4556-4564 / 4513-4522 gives 1.01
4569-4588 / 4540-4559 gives 1.06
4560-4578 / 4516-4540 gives 1.06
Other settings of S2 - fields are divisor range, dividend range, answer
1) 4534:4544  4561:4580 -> 1.04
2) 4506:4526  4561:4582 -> 1.03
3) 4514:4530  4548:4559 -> 0.98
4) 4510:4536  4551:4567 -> 1.01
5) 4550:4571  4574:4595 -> 1.03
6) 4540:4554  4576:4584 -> 1.04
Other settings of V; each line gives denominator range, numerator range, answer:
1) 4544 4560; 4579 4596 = 1.06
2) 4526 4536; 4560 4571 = 1.07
